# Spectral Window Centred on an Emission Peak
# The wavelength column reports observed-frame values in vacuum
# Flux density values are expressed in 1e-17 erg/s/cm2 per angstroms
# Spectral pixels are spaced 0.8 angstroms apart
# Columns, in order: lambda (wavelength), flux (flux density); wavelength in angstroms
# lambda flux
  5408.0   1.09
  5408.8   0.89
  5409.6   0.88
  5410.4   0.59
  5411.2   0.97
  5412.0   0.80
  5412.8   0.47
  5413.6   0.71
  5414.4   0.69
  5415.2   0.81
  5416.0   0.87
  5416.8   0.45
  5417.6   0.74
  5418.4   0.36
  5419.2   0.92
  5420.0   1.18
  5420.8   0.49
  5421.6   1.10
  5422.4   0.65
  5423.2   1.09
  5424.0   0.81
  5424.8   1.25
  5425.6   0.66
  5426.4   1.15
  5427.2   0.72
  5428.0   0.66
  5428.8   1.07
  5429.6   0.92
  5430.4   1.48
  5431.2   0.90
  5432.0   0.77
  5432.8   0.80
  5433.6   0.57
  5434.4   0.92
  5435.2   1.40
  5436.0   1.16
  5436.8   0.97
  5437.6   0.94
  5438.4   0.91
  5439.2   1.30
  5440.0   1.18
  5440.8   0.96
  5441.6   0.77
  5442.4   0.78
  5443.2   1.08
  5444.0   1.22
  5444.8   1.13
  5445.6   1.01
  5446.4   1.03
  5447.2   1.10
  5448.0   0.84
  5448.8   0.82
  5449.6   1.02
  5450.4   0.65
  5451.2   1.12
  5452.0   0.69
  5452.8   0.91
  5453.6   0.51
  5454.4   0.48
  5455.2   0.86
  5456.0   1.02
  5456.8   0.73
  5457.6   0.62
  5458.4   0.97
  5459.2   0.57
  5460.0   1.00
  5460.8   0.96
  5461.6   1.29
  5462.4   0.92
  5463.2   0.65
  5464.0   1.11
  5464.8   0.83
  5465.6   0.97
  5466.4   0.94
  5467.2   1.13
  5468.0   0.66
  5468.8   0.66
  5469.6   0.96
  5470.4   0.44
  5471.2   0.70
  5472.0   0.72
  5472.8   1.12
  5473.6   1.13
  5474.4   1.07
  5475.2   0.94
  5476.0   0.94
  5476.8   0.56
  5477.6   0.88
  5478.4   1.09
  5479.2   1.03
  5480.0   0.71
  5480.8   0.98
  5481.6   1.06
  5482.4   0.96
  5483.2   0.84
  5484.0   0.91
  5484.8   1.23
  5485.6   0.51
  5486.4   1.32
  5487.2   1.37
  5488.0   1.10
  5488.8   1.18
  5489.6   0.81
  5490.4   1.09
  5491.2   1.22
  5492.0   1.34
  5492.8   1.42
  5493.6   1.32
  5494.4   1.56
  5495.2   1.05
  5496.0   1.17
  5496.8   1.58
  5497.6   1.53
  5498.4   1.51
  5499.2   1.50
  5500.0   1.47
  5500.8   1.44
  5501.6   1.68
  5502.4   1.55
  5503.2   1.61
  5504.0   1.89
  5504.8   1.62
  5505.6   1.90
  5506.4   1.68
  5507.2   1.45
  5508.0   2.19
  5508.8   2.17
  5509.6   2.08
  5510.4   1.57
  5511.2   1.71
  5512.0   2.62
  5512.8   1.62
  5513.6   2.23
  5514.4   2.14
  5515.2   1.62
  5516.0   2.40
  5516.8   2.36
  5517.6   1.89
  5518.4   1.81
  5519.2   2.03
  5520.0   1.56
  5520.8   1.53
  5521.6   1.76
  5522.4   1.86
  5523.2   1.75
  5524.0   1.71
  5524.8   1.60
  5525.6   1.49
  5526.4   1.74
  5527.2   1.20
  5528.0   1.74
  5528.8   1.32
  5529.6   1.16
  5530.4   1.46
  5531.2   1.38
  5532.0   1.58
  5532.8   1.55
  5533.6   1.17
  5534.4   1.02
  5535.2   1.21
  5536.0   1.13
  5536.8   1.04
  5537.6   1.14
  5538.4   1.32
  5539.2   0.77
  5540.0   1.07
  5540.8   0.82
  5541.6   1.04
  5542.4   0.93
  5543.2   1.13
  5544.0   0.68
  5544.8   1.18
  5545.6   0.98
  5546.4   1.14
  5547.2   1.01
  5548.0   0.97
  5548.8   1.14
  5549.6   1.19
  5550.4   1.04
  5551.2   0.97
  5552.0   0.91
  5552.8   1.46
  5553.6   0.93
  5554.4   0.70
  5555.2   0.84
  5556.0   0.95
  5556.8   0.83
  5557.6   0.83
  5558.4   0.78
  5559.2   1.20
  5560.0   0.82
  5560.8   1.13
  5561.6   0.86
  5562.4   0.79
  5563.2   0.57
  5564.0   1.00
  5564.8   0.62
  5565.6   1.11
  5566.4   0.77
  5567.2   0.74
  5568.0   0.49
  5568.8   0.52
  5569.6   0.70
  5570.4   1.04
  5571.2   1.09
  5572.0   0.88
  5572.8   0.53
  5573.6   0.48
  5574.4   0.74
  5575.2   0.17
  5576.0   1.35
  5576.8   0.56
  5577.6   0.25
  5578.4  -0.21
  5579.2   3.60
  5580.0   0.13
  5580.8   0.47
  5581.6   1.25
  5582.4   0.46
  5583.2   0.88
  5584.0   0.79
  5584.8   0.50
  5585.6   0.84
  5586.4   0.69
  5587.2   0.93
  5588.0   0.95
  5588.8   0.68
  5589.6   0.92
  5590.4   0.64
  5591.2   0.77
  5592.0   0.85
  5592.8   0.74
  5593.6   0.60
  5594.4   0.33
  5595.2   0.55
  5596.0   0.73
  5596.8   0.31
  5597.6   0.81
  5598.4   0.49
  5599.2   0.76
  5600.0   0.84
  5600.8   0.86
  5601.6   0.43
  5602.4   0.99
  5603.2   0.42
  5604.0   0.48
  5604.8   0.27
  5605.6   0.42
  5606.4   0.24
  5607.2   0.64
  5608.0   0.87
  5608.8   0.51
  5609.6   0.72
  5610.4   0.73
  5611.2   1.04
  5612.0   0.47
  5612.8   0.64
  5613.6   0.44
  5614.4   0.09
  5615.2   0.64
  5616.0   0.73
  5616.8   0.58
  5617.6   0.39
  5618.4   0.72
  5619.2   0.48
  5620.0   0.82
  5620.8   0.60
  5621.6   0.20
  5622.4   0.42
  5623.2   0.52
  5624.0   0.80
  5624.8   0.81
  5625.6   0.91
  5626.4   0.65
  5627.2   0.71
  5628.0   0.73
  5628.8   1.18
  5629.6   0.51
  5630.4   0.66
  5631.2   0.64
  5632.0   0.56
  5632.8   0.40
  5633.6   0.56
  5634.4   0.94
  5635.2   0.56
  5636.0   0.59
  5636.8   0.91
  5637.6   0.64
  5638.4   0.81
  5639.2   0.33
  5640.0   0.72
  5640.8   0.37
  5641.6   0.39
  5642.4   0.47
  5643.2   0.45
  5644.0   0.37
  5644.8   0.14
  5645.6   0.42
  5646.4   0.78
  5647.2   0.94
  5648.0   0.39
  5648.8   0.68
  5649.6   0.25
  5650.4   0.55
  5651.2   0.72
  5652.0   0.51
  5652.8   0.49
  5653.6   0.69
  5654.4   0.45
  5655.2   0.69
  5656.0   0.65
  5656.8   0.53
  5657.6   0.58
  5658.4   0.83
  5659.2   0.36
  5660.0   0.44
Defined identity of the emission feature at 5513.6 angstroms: C IV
